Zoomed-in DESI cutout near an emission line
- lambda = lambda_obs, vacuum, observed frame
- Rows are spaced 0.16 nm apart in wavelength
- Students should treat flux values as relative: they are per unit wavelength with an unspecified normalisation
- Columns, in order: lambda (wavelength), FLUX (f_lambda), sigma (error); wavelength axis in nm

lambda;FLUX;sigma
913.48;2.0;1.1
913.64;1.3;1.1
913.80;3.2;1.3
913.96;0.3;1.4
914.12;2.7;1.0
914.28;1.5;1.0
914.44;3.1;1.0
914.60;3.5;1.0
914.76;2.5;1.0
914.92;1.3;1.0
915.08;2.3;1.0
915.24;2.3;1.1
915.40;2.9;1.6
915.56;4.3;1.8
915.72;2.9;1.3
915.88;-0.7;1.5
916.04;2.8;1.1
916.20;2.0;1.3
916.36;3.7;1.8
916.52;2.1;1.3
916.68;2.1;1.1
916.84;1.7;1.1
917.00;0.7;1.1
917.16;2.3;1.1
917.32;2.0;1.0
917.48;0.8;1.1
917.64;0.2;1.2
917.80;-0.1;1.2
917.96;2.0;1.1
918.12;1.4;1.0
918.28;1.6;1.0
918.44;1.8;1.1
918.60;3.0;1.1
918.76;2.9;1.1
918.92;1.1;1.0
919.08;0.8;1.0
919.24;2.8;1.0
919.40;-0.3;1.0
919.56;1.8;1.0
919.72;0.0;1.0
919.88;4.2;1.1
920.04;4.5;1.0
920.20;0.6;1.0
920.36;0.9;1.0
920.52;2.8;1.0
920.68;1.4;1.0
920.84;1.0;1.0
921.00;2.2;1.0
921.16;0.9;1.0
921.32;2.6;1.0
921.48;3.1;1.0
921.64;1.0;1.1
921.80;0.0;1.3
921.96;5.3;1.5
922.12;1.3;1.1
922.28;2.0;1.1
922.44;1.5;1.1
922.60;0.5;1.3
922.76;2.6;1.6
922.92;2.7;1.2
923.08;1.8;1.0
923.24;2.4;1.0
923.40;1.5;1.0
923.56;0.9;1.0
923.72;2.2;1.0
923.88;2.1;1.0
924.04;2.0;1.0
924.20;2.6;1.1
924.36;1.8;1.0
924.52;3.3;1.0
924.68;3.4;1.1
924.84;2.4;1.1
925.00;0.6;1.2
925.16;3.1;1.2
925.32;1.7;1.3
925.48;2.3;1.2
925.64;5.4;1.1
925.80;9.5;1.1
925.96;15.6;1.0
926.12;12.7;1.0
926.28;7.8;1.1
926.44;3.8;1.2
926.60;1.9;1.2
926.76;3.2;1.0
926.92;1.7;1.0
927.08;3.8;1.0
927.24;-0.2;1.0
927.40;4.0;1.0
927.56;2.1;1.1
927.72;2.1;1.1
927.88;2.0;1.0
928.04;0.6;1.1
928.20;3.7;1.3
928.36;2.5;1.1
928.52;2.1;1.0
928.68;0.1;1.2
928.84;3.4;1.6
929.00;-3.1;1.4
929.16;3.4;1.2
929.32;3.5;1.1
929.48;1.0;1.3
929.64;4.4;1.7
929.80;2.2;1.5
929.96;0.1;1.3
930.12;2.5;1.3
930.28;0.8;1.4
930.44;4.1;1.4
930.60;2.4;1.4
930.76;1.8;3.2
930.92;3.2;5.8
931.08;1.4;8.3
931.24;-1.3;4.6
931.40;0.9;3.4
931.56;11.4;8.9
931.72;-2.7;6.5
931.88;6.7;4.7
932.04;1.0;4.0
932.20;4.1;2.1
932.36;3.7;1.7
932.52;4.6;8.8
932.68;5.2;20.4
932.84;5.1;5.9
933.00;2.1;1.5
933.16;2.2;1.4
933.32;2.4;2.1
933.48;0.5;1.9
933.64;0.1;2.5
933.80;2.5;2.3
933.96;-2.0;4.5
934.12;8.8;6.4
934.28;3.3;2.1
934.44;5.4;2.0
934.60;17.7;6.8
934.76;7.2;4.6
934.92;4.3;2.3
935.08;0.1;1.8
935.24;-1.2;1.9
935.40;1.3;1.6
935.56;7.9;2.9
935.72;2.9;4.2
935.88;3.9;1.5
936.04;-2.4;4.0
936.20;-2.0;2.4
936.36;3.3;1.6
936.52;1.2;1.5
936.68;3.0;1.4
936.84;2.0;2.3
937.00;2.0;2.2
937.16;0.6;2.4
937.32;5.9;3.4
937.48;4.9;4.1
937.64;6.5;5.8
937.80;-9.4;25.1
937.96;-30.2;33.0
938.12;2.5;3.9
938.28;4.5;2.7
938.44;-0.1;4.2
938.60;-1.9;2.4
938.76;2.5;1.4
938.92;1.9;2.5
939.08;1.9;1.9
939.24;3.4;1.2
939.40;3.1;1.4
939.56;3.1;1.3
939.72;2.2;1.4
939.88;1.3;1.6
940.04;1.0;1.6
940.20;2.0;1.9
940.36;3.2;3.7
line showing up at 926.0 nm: H-beta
